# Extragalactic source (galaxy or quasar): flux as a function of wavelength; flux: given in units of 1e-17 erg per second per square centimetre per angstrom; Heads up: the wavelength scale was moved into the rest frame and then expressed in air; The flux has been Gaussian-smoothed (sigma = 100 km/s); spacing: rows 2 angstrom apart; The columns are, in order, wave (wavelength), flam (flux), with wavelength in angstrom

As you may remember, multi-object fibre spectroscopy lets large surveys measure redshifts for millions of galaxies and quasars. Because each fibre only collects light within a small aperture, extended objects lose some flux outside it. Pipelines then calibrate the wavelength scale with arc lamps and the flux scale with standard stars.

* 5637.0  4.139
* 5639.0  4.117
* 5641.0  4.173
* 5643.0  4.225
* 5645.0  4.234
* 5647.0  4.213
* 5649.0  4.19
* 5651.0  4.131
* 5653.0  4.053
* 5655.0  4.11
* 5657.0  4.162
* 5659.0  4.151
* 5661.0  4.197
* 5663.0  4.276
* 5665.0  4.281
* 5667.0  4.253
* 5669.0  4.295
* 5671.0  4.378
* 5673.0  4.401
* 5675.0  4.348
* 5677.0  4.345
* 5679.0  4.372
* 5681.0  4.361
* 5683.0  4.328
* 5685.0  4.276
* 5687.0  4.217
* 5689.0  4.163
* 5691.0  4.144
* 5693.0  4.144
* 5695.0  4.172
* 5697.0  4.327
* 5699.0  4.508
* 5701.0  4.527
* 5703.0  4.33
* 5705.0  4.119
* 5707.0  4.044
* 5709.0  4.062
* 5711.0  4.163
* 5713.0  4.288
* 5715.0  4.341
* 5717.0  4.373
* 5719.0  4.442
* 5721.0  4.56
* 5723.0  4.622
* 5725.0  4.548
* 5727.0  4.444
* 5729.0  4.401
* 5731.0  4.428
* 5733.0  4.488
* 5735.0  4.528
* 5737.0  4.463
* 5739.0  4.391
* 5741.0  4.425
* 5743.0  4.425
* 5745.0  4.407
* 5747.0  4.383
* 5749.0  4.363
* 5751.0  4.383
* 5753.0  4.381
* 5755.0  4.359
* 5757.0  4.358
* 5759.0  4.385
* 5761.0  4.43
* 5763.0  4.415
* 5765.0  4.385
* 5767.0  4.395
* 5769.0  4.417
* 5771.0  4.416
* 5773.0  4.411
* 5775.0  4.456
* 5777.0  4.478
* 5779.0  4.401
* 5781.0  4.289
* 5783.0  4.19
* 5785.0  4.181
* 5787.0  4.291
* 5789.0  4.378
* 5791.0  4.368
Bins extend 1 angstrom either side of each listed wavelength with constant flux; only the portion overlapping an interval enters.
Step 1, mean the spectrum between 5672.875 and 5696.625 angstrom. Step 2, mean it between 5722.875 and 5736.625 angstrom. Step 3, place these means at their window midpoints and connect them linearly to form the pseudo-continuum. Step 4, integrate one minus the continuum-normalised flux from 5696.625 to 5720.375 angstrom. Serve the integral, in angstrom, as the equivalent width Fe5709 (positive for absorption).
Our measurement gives 0.5 angstrom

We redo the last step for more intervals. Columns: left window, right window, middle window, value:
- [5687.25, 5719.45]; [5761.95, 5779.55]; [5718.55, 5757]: -0.92 angstrom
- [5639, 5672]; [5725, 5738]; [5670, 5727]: 0.42 angstrom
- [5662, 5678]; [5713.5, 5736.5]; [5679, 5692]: 0.31 angstrom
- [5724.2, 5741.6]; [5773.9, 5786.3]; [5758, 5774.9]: -0.16 angstrom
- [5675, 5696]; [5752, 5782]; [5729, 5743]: -0.33 angstrom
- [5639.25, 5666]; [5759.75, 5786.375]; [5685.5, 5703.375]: -0.13 angstrom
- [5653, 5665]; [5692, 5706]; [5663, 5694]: -0.35 angstrom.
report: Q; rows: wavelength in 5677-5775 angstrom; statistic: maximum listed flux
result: 4.622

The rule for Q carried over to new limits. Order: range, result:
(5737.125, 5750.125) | 4.425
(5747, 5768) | 4.43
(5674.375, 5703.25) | 4.527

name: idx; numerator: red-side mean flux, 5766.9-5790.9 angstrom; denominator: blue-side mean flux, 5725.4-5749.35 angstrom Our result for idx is 1.0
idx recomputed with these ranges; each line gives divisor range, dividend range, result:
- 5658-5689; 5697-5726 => 1.01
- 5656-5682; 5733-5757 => 1.03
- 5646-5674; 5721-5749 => 1.06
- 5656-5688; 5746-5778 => 1.03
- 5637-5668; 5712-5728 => 1.06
